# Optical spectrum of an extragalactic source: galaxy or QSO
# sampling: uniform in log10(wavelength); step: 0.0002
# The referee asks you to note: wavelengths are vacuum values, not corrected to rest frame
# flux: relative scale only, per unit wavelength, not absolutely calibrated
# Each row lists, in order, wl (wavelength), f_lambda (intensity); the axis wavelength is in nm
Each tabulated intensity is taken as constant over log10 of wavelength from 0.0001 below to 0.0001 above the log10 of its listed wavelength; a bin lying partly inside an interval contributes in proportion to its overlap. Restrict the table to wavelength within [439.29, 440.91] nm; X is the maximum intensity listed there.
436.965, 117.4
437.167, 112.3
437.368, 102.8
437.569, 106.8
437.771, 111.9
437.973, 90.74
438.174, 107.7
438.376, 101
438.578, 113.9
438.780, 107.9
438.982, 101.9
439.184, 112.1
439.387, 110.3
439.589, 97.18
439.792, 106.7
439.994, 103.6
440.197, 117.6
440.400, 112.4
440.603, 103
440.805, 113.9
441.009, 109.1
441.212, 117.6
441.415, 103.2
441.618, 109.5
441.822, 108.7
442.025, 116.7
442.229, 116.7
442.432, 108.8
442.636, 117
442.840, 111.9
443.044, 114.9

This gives 117.6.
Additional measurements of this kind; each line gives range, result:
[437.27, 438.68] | 113.9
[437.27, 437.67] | 106.8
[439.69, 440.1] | 106.7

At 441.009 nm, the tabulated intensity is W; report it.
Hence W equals 109.1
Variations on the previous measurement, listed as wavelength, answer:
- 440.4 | 112.4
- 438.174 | 107.7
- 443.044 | 114.9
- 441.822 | 108.7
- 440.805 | 113.9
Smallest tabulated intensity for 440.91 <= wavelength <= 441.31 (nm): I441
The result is 109.1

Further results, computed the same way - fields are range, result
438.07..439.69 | 97.18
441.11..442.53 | 103.2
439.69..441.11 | 103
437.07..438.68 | 90.74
